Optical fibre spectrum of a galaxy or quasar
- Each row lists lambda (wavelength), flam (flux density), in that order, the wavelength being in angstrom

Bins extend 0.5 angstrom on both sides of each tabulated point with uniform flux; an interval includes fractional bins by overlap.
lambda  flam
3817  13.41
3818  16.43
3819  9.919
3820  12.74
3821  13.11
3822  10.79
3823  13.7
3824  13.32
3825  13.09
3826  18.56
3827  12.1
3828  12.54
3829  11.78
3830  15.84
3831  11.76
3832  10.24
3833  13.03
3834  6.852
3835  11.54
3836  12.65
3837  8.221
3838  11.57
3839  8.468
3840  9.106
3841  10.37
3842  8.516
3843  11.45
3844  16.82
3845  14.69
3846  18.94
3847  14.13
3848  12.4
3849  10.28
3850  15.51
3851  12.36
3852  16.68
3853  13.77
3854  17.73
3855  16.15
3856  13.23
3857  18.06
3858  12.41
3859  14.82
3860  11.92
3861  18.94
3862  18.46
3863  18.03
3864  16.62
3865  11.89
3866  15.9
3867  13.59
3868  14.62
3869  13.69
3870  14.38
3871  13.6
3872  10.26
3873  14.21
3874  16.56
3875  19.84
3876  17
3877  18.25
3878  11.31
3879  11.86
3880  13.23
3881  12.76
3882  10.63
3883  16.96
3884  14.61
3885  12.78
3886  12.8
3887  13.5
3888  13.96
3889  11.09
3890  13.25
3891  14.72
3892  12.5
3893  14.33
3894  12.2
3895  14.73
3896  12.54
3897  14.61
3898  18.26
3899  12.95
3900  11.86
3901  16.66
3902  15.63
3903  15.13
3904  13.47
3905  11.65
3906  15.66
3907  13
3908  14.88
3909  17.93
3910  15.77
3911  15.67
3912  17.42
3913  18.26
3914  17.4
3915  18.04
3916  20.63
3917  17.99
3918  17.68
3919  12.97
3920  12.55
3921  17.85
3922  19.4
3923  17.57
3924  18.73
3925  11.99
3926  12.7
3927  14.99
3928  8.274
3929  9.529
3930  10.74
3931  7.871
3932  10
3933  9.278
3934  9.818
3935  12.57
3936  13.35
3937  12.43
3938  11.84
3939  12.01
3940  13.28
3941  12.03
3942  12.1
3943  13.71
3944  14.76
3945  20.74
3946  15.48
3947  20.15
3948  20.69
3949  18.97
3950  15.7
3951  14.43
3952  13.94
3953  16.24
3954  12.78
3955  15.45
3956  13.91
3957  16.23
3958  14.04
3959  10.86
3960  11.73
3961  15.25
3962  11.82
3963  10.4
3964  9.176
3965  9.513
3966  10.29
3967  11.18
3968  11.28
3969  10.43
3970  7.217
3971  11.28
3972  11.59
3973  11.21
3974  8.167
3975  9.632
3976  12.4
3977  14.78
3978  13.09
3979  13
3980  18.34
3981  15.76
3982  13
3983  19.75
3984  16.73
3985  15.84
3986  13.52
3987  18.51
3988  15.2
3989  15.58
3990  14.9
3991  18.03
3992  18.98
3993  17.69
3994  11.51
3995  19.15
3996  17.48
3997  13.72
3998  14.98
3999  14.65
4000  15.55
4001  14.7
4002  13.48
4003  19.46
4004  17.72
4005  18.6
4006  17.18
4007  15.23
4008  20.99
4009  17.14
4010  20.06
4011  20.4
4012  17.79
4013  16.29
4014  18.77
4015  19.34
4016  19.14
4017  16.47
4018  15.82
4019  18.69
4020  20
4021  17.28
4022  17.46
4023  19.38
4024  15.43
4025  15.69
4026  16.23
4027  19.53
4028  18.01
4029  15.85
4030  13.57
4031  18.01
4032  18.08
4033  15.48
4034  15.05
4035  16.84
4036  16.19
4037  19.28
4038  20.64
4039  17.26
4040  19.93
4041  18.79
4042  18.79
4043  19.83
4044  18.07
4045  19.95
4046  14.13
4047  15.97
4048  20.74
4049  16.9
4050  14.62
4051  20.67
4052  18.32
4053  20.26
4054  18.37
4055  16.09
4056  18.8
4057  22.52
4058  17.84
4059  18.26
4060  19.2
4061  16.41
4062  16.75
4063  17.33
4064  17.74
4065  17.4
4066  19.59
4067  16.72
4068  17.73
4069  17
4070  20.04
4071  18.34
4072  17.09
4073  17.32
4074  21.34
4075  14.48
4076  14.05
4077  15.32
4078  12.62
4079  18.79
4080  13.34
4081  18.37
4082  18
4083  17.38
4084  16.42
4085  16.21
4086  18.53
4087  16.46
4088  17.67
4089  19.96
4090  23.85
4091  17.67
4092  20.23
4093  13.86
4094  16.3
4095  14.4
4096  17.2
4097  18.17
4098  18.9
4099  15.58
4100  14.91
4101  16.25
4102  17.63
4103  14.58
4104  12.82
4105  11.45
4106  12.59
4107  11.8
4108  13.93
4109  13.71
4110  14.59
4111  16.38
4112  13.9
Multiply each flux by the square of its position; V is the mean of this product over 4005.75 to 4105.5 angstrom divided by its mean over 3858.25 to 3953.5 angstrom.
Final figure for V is 1.3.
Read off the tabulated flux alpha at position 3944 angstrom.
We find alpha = 14.76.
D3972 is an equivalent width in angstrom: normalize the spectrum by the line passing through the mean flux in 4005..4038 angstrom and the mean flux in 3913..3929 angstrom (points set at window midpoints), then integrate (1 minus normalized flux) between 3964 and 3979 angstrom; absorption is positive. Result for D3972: 5.2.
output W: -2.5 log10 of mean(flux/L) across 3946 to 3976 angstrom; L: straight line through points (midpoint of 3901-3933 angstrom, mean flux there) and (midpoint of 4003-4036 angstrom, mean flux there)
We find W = 0.23 mag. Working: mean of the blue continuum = 14.8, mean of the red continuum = 17.6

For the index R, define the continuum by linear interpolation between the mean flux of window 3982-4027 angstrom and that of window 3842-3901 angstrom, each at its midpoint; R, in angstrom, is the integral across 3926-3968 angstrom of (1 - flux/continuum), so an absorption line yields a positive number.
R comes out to 7.4 angstrom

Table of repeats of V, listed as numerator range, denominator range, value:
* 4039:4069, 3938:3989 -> 1.38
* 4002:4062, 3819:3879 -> 1.44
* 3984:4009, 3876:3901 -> 1.26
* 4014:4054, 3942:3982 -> 1.37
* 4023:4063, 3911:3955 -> 1.28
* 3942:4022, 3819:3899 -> 1.19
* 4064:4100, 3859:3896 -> 1.34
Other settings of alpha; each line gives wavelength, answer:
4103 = 14.58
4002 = 13.48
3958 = 14.04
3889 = 11.09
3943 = 13.71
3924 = 18.73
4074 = 21.34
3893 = 14.33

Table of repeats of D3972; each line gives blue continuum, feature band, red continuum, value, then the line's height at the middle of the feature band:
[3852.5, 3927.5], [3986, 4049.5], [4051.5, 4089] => -1.9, 16.8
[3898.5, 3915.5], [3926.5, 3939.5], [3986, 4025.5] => 4.0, 15.8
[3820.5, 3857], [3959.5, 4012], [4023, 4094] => 4.9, 16.1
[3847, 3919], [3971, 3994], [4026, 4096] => 2.4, 16.4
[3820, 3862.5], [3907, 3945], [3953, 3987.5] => -3.5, 13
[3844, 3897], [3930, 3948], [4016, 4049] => 3.0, 15.8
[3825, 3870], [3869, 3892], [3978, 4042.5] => 0.5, 14.3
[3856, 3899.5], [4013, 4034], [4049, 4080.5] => -0.6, 16.8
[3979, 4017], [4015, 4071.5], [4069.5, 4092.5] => -2.0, 17.2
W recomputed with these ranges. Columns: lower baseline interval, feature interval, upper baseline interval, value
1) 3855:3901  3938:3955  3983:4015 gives 0.03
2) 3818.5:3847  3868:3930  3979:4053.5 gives -0.04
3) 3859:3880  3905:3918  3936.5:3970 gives -0.17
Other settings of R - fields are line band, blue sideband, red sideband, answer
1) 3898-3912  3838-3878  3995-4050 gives 0.36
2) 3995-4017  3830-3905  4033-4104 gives -1.24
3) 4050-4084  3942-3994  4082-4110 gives -4.02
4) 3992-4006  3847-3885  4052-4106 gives 0.03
